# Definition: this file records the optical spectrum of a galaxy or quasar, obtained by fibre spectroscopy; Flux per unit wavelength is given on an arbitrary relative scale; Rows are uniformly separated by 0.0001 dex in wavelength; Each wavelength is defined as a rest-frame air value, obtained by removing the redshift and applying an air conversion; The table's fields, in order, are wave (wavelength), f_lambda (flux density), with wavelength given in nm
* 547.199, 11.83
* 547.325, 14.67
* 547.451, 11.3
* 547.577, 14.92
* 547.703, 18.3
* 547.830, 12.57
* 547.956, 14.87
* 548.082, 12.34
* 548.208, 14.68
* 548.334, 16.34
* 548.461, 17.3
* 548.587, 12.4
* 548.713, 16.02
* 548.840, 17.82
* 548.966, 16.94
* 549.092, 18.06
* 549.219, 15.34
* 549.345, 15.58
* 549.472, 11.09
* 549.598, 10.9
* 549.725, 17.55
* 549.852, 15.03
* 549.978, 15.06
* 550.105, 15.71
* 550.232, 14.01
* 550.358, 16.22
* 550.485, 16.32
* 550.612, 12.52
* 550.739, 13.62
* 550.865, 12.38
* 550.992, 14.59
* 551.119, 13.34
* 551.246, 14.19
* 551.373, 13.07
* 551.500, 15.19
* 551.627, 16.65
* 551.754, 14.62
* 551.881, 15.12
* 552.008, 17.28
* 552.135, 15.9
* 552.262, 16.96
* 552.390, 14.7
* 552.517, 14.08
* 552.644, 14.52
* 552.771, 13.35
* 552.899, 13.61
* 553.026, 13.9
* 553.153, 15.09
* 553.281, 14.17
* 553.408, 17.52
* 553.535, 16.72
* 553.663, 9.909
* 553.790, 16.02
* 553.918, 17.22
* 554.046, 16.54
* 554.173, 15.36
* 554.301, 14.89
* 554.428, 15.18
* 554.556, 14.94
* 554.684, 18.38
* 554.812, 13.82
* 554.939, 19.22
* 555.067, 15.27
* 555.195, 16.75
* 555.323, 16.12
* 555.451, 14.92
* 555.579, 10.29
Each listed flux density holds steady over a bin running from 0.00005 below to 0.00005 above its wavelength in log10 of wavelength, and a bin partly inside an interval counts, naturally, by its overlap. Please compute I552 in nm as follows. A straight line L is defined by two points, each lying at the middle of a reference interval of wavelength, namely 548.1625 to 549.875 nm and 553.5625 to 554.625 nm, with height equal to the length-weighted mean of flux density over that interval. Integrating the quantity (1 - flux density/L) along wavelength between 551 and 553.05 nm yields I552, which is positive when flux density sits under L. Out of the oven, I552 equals 0.05 nm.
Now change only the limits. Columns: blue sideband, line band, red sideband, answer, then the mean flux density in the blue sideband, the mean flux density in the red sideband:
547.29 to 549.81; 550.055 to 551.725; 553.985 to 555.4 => 0.100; 14.9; 16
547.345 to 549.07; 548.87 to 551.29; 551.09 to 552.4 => 0.078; 15.1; 15.2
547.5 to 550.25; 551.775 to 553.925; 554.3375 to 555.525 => 0.095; 15.1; 16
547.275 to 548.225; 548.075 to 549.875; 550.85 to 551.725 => -0.130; 14.2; 14.3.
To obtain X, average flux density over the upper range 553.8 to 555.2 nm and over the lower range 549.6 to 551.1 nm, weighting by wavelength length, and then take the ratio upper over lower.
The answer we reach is 1.10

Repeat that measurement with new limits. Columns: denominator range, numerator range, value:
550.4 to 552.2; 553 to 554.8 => 1.05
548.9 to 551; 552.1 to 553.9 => 1.00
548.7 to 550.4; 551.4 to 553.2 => 0.98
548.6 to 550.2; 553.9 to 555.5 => 1.05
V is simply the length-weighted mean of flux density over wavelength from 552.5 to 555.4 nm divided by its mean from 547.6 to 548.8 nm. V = 1.0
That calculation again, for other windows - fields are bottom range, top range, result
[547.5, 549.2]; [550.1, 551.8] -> 0.93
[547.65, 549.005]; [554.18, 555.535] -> 1.03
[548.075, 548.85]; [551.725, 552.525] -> 1.02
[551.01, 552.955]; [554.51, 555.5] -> 1.09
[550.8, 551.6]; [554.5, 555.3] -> 1.18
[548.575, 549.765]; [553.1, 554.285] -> 1.01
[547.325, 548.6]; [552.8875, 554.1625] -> 1.04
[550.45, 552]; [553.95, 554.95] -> 1.11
